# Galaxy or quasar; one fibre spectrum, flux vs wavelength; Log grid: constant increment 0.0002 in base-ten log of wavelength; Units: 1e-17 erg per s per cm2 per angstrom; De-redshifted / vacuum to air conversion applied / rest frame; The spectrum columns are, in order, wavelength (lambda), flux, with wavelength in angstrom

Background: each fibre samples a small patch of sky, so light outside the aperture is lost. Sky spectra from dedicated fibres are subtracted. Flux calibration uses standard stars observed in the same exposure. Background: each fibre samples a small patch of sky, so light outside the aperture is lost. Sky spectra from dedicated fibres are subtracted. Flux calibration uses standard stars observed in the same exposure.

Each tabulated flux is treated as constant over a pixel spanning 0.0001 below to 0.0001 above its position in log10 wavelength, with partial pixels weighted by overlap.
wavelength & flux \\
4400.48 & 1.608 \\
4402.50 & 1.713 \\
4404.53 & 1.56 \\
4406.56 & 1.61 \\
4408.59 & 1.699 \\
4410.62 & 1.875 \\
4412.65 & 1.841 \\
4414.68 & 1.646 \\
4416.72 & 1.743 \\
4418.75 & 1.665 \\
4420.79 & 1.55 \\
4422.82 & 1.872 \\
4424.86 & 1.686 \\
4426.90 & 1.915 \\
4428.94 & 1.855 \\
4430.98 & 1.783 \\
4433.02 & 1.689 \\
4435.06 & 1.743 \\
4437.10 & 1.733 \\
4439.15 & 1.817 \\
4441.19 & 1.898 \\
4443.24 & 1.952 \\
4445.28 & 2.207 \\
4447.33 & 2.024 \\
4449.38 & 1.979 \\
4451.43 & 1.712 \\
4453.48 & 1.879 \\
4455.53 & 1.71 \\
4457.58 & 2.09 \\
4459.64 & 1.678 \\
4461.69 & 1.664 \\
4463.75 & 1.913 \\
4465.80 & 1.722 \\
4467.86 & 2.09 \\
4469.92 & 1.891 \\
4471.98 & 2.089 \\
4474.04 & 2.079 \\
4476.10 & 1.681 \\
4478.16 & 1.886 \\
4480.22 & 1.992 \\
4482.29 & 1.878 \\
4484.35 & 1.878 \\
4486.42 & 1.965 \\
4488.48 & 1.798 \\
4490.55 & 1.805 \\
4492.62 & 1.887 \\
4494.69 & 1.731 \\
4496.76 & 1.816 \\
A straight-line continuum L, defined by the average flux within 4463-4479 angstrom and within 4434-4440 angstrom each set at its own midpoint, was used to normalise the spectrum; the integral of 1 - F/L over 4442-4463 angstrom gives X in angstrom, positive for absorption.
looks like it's -0.7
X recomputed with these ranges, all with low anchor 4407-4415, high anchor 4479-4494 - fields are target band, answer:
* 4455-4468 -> 0.1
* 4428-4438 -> 0.2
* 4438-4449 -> -1.0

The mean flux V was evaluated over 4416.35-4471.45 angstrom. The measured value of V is 1.84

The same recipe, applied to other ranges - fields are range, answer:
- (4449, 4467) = 1.81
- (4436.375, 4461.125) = 1.89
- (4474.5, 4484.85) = 1.87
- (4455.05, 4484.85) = 1.89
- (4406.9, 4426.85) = 1.74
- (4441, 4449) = 2.03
